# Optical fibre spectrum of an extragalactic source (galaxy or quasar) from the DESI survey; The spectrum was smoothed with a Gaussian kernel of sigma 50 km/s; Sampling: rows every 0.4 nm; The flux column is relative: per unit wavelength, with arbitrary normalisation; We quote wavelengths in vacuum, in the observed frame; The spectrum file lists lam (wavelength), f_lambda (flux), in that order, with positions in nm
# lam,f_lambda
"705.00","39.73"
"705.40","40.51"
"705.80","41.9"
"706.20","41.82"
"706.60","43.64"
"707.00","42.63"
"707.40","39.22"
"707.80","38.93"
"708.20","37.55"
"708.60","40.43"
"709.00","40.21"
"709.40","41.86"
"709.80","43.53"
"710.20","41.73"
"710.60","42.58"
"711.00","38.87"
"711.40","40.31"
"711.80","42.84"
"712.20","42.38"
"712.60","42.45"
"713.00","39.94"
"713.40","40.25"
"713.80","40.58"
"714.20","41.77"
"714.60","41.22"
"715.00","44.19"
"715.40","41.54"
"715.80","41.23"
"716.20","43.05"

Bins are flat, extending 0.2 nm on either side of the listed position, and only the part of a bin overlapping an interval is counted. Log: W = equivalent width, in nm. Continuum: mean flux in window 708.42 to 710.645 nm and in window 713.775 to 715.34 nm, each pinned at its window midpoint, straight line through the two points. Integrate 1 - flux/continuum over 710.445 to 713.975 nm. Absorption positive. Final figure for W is 0.06 nm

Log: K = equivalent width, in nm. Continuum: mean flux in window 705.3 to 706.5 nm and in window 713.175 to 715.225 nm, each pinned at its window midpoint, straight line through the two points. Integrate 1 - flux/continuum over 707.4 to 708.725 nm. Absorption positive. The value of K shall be 0.087 nm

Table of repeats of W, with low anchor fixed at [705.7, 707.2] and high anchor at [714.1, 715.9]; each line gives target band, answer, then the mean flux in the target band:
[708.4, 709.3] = 0.04 nm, 40.5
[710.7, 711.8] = 0.05 nm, 40.5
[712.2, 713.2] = 0.02 nm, 41.4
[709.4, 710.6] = 0.00 nm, 42.5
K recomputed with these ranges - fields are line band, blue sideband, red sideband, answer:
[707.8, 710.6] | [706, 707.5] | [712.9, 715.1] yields 0.06 nm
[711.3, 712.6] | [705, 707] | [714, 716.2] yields 0.00 nm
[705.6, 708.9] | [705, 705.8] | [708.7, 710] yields 0.03 nm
